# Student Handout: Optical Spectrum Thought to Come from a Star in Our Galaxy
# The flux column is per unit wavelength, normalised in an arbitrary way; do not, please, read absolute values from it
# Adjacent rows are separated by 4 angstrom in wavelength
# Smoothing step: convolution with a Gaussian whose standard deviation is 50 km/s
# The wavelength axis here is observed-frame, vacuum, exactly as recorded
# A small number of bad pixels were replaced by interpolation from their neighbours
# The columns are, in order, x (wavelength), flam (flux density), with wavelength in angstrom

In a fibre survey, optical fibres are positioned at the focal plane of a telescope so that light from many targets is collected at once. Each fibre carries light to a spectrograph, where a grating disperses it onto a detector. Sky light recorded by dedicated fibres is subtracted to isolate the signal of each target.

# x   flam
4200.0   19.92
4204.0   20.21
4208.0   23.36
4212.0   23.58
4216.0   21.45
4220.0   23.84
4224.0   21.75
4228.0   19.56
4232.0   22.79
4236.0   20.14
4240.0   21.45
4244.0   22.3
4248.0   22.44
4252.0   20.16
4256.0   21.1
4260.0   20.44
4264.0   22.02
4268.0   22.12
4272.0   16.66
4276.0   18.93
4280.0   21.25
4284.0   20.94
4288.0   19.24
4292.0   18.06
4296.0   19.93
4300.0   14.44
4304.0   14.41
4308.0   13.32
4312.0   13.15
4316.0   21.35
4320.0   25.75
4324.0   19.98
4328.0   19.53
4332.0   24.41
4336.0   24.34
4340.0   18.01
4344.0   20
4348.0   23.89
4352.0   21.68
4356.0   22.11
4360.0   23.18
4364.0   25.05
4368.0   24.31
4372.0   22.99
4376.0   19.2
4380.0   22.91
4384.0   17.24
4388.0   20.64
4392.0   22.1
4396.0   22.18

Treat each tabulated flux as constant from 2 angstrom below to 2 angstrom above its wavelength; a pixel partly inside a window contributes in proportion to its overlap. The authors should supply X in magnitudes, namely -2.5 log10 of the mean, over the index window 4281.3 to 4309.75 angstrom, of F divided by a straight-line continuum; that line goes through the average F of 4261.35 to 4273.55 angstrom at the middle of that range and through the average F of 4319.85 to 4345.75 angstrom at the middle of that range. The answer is 0.20 mag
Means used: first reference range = 20.4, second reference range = 21.4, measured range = 17.3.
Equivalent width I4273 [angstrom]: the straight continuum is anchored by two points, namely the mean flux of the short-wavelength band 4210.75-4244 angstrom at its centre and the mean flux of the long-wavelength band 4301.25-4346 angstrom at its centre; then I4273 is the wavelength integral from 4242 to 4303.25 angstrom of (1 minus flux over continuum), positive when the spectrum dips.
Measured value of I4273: 2.4 angstrom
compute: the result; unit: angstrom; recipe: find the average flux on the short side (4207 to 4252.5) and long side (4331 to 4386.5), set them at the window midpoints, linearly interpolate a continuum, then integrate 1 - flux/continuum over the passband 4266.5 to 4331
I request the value 9.5 angstrom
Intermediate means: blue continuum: 21.9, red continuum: 22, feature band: 18.8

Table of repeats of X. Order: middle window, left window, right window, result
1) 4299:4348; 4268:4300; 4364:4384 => 0.06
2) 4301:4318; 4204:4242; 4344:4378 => 0.40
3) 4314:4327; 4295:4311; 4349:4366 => -0.25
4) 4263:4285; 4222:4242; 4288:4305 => -0.09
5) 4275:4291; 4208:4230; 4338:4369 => 0.11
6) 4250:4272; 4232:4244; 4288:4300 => -0.04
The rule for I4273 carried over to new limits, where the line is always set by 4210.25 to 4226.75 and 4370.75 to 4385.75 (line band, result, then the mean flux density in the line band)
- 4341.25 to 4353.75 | -0.4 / 21.6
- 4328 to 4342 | -0.5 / 21.9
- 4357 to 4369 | -1.9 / 24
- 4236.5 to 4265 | 1.0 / 21.3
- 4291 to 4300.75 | 1.7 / 17.8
